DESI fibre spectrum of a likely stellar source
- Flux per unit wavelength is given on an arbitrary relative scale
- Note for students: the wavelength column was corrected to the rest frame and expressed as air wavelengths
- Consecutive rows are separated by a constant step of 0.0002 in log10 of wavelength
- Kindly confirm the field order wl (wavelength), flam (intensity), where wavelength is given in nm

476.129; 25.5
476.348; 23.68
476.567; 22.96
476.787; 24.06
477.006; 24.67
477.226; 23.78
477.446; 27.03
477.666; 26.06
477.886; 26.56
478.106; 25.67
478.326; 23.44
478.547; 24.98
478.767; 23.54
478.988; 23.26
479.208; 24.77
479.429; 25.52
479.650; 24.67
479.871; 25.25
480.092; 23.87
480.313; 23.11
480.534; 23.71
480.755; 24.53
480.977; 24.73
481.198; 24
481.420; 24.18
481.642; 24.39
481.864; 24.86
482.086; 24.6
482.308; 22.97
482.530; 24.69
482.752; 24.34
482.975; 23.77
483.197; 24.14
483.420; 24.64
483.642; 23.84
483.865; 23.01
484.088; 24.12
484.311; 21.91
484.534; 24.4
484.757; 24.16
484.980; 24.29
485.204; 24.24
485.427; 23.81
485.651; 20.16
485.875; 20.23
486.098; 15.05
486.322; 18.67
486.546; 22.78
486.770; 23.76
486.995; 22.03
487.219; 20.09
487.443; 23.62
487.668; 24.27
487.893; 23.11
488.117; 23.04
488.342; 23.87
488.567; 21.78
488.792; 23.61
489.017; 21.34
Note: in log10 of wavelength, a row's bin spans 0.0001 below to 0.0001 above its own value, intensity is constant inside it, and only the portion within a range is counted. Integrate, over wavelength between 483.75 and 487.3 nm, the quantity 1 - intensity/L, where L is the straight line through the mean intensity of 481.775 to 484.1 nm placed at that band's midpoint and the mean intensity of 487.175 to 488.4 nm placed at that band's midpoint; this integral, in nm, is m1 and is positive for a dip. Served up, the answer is 0.229 nm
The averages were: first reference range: 24.1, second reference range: 23.1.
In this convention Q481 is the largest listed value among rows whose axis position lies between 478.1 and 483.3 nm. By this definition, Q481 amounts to 25.67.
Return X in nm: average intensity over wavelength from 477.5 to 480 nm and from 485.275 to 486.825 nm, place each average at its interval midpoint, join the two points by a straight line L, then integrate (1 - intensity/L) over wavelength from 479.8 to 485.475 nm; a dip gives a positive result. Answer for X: -0.366 nm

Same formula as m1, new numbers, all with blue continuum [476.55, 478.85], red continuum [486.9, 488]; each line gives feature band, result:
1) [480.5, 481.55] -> -0.01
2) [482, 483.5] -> -0.03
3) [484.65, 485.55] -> -0.04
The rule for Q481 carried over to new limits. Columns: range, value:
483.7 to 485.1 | 24.4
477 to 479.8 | 27.03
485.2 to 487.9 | 24.27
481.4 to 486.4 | 24.86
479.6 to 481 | 25.25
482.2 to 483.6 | 24.69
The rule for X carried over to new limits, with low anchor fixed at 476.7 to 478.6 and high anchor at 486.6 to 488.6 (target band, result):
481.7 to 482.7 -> -0.01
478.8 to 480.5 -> 0.03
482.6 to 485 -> -0.01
